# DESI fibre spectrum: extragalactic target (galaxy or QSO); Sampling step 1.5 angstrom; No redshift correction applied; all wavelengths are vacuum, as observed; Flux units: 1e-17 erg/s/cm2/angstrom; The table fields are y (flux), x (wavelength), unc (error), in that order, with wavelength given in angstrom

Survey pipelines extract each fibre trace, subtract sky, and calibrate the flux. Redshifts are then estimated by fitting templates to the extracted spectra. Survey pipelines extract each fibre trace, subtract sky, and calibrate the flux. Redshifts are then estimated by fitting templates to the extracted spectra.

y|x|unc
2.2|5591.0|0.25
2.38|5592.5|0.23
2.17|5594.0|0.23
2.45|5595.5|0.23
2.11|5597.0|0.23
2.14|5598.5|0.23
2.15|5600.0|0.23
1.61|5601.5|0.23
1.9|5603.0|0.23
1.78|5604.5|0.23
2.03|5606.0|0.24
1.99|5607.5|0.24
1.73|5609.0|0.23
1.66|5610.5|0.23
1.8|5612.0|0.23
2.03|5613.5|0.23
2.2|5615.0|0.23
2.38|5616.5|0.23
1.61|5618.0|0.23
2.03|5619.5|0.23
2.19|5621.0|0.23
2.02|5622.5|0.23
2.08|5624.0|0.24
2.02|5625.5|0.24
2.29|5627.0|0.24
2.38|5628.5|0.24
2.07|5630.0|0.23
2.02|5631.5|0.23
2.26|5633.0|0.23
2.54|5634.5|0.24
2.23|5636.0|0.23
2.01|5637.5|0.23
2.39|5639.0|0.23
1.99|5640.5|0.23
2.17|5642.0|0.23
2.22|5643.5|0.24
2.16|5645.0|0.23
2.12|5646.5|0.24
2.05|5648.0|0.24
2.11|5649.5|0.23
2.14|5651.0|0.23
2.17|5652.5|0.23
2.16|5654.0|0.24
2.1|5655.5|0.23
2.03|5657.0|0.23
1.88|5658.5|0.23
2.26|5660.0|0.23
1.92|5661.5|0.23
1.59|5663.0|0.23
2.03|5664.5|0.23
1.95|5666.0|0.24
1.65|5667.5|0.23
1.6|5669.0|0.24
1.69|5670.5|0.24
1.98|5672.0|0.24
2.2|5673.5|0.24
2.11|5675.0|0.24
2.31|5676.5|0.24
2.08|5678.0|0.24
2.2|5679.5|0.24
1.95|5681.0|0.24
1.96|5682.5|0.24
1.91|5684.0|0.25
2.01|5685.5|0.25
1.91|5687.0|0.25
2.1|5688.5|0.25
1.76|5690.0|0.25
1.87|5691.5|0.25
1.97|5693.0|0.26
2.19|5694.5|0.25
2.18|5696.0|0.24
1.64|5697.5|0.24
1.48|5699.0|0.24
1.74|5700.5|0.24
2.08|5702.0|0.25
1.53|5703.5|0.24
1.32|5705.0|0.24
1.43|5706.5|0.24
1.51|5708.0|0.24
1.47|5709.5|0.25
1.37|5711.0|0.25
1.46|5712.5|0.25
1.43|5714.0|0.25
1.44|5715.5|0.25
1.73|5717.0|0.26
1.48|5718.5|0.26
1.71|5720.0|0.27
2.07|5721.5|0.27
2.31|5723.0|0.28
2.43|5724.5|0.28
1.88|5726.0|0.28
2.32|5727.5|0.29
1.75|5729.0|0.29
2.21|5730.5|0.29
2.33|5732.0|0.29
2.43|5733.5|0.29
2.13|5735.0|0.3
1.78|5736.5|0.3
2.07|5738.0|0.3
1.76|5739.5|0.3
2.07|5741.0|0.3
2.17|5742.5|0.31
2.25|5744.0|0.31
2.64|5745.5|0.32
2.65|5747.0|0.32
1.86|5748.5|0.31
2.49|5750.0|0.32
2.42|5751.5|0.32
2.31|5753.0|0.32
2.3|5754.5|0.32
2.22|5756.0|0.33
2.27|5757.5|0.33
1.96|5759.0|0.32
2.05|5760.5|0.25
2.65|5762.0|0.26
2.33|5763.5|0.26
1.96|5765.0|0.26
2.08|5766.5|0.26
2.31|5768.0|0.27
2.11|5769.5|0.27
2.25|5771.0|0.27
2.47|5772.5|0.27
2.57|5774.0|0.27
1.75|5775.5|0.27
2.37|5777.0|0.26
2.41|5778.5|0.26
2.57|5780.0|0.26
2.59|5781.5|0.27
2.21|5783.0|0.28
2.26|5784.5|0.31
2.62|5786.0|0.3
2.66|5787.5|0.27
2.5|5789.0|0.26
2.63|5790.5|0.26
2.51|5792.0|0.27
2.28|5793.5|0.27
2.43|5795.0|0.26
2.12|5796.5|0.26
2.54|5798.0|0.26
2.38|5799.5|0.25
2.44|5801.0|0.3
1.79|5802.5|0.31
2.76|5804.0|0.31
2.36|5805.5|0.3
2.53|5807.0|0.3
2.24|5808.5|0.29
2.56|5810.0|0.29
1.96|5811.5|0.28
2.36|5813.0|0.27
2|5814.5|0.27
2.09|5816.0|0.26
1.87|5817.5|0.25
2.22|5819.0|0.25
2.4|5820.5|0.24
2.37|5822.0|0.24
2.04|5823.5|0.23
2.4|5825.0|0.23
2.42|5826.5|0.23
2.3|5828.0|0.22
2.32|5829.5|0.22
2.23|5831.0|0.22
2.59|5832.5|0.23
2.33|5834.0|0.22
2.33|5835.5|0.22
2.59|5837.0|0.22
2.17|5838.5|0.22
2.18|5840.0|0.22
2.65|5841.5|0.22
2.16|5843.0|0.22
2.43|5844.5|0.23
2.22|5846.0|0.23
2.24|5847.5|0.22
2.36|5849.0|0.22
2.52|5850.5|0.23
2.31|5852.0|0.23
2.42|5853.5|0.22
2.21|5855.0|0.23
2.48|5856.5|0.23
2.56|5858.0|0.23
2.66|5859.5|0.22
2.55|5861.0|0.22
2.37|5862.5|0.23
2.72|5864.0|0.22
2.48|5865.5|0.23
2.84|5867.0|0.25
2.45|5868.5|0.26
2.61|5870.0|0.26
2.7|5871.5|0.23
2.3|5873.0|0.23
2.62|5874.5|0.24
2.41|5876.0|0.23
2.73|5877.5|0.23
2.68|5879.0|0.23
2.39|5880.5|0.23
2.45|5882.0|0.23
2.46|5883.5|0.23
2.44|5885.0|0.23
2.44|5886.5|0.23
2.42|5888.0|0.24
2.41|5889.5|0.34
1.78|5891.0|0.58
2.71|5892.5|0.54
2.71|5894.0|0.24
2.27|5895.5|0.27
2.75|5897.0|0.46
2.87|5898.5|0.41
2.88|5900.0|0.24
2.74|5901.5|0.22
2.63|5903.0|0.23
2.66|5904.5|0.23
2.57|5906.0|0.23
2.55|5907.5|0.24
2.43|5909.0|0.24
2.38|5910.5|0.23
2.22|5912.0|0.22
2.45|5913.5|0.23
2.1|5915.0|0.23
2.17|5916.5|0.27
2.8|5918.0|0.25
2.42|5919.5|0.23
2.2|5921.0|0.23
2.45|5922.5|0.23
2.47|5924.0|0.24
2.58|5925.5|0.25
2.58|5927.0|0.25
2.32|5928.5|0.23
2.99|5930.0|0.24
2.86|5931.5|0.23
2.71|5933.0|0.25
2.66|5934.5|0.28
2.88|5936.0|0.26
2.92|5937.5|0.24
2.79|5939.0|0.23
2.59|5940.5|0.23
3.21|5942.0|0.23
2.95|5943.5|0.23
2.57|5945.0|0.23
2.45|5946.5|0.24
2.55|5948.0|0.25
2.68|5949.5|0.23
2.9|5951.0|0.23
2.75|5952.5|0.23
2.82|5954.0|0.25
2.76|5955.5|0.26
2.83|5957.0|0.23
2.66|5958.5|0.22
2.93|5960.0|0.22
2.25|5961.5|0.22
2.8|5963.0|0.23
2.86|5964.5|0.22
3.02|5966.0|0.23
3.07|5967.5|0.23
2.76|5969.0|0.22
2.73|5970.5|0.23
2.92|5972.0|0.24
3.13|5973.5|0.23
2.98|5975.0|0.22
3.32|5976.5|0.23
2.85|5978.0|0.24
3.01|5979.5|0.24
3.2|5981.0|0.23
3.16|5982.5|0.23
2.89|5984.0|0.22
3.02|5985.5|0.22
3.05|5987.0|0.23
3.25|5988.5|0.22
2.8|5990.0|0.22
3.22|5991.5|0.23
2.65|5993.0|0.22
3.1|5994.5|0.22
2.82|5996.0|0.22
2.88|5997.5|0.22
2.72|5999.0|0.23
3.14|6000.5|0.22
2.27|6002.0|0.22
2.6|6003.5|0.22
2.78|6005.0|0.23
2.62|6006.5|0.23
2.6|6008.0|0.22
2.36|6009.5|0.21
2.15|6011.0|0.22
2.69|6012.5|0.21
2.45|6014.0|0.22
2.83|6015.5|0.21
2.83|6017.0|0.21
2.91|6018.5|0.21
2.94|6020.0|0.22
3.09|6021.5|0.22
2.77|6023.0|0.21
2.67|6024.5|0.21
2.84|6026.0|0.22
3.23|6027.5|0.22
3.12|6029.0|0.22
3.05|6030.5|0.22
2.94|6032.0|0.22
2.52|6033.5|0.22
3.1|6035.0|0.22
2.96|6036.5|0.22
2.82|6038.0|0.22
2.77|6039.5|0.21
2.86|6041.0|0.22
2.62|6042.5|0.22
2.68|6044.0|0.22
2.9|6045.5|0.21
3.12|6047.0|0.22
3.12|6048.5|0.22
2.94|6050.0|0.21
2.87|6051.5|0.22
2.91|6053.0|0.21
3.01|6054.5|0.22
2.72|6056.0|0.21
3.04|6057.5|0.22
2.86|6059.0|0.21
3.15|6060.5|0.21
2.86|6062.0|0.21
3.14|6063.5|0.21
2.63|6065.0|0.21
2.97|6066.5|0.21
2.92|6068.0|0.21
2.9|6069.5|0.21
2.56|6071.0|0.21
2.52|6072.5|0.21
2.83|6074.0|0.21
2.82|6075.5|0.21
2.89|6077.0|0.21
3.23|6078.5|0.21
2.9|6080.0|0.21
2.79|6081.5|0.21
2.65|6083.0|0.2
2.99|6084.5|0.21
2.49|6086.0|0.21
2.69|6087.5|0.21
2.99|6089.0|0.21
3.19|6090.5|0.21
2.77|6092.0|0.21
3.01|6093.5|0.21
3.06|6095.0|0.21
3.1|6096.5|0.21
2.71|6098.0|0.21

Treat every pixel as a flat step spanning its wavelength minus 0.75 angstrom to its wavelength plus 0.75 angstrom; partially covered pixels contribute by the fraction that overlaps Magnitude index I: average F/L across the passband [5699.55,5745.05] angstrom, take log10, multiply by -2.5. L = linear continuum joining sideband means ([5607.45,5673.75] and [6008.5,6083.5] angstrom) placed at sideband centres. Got 0.19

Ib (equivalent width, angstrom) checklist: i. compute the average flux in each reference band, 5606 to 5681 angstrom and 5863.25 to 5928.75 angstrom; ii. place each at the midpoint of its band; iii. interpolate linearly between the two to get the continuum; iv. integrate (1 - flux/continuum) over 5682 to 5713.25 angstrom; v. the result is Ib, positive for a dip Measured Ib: 5.7 angstrom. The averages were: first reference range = 2.06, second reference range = 2.51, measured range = 1.76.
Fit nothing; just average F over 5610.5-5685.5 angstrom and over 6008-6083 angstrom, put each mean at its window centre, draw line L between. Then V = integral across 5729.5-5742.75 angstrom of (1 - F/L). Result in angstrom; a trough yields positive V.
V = 0.8 angstrom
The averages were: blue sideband 2.06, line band 2.1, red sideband 2.85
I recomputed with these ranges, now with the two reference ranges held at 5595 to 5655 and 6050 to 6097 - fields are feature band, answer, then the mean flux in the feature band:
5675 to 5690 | 0.08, 2.04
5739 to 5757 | 0.02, 2.27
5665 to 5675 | 0.16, 1.87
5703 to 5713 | 0.48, 1.44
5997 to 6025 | 0.03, 2.7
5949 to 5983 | -0.07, 2.89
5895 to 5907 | -0.04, 2.68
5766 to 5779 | 0.04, 2.26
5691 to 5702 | 0.18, 1.88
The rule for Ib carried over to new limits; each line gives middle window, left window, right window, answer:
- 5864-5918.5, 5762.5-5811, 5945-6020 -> 1.83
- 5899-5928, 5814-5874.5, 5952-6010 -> 1.48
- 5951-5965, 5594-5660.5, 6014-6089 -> -0.24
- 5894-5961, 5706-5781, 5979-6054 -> -0.75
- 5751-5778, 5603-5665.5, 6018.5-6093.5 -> 0.89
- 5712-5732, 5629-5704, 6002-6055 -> 2.38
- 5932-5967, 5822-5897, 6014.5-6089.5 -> -1.66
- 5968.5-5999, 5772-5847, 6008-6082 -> -2.96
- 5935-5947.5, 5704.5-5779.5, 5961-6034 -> -0.49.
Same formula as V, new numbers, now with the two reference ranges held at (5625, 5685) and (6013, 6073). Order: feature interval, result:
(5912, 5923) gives 1.1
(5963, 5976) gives -1.0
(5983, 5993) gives -0.9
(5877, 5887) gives 0.1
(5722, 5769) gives 1.2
